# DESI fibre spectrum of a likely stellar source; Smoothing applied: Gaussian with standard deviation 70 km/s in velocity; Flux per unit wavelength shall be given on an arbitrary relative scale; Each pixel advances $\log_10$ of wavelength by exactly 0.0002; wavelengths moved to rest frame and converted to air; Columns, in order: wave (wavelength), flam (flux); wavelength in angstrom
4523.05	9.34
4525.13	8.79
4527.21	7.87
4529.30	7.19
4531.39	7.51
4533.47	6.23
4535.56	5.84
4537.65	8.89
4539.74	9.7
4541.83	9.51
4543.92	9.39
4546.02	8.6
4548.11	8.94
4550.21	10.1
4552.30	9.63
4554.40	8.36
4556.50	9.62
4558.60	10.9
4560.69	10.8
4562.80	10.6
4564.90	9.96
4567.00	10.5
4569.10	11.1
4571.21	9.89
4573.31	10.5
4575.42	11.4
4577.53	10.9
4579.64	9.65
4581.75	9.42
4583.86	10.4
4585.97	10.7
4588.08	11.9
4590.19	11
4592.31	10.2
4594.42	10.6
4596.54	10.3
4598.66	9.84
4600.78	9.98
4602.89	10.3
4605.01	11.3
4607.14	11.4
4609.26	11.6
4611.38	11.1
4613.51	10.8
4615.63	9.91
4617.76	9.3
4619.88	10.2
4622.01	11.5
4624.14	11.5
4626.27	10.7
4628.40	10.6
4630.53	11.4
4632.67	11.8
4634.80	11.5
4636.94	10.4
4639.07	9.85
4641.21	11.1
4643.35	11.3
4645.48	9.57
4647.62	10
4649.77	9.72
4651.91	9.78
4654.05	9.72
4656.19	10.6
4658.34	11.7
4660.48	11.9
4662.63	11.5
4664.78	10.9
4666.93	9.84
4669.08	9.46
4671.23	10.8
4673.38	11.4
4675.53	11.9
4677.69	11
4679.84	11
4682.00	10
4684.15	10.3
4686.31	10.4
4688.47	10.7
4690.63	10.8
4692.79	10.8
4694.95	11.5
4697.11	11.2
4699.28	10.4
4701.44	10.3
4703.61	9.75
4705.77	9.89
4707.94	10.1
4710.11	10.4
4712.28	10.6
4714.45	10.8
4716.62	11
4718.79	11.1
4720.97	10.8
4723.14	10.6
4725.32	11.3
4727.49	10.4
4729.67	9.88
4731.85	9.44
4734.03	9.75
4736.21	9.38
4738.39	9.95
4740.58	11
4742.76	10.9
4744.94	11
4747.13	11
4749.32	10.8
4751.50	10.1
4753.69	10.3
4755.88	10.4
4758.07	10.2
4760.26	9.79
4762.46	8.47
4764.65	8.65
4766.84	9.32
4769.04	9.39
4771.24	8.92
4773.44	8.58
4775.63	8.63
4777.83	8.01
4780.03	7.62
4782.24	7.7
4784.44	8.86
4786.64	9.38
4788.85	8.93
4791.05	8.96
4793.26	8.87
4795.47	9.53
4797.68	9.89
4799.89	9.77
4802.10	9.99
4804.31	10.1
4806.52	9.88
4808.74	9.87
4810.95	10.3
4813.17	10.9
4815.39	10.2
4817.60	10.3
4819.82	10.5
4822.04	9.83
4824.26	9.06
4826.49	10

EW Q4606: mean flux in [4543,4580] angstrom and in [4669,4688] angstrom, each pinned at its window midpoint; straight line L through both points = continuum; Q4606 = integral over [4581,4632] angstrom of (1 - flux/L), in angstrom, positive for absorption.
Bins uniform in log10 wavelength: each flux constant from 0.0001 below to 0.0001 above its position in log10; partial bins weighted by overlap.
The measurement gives -1.7 angstrom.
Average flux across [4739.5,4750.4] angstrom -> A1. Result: 10.9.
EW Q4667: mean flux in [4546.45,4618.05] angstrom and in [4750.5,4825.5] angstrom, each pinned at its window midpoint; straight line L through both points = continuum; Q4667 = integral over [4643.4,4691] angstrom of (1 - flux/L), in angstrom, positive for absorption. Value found -2.91 angstrom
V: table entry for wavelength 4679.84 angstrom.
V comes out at 11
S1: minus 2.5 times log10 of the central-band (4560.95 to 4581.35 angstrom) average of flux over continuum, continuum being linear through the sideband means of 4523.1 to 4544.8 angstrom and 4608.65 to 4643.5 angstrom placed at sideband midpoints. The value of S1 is -0.14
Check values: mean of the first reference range 8.14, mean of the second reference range 10.8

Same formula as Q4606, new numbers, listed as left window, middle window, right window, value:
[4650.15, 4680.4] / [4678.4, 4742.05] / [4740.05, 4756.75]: 1.6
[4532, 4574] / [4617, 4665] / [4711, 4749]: -3.6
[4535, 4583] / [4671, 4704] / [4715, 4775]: -2.6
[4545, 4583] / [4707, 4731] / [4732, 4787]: -2.5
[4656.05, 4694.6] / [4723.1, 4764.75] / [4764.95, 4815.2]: -1.2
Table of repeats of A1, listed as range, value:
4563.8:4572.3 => 10.4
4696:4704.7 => 10.4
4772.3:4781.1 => 8.22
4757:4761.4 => 9.97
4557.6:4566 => 10.6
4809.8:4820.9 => 10.4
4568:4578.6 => 10.8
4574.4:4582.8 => 10.3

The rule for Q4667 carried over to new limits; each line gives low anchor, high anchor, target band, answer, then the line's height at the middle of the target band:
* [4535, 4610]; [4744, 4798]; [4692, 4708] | -1.51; 9.61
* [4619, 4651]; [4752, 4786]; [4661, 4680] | -1.13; 10.3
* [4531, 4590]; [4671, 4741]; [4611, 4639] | -1.91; 10.1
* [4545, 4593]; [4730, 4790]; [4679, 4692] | -0.99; 9.78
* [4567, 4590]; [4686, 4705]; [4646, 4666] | 0.04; 10.6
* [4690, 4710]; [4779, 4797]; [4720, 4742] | -0.80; 9.9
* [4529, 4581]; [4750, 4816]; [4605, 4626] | -3.09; 9.44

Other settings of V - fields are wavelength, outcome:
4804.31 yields 10.1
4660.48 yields 11.9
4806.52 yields 9.88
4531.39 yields 7.51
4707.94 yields 10.1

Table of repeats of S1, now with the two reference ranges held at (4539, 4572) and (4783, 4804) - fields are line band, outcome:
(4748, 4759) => -0.10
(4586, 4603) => -0.08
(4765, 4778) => 0.06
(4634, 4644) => -0.12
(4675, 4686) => -0.12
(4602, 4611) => -0.15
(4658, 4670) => -0.13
